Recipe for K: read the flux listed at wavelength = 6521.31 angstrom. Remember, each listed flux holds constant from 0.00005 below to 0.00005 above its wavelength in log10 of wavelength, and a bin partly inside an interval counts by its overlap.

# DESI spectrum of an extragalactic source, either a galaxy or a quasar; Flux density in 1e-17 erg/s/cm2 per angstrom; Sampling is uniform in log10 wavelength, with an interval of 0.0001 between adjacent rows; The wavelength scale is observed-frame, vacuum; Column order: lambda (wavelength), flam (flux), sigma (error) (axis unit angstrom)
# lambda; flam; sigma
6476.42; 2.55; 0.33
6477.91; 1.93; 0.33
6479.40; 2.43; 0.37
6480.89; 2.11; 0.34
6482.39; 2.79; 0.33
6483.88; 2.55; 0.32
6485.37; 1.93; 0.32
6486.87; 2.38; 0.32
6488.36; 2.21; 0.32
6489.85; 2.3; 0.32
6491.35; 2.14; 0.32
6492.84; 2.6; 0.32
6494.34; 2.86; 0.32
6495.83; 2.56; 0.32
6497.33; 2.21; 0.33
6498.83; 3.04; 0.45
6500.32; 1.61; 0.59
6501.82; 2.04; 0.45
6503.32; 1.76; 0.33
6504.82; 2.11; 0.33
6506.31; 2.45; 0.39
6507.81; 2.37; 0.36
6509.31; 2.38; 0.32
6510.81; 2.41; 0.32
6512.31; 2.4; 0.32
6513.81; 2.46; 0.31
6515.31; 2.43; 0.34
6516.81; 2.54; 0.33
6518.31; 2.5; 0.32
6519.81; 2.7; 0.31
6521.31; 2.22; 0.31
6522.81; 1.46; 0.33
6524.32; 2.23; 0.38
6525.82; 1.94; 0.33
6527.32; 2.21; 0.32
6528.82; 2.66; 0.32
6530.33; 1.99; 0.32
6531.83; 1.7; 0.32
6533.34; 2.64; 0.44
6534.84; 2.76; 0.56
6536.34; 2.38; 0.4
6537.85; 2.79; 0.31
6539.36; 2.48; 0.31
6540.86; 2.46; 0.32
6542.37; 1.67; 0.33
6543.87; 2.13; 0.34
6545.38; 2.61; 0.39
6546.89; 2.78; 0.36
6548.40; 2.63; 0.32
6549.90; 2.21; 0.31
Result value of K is 2.22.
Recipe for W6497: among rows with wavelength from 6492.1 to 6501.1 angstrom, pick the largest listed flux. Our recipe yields 3.04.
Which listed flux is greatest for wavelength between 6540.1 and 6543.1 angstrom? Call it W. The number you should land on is 2.46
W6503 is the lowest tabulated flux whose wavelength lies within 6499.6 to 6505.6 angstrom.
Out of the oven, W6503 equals 1.61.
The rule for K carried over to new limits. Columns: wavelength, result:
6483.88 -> 2.55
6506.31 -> 2.45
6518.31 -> 2.5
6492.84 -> 2.6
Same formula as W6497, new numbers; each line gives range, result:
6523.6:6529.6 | 2.66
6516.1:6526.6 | 2.7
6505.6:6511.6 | 2.45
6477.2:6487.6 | 2.79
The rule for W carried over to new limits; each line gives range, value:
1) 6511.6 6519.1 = 2.54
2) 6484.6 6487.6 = 2.38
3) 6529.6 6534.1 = 2.64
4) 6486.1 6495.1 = 2.86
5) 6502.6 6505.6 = 2.11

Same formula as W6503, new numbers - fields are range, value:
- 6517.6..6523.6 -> 1.46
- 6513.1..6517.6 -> 2.43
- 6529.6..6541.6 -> 1.7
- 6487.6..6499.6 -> 2.14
